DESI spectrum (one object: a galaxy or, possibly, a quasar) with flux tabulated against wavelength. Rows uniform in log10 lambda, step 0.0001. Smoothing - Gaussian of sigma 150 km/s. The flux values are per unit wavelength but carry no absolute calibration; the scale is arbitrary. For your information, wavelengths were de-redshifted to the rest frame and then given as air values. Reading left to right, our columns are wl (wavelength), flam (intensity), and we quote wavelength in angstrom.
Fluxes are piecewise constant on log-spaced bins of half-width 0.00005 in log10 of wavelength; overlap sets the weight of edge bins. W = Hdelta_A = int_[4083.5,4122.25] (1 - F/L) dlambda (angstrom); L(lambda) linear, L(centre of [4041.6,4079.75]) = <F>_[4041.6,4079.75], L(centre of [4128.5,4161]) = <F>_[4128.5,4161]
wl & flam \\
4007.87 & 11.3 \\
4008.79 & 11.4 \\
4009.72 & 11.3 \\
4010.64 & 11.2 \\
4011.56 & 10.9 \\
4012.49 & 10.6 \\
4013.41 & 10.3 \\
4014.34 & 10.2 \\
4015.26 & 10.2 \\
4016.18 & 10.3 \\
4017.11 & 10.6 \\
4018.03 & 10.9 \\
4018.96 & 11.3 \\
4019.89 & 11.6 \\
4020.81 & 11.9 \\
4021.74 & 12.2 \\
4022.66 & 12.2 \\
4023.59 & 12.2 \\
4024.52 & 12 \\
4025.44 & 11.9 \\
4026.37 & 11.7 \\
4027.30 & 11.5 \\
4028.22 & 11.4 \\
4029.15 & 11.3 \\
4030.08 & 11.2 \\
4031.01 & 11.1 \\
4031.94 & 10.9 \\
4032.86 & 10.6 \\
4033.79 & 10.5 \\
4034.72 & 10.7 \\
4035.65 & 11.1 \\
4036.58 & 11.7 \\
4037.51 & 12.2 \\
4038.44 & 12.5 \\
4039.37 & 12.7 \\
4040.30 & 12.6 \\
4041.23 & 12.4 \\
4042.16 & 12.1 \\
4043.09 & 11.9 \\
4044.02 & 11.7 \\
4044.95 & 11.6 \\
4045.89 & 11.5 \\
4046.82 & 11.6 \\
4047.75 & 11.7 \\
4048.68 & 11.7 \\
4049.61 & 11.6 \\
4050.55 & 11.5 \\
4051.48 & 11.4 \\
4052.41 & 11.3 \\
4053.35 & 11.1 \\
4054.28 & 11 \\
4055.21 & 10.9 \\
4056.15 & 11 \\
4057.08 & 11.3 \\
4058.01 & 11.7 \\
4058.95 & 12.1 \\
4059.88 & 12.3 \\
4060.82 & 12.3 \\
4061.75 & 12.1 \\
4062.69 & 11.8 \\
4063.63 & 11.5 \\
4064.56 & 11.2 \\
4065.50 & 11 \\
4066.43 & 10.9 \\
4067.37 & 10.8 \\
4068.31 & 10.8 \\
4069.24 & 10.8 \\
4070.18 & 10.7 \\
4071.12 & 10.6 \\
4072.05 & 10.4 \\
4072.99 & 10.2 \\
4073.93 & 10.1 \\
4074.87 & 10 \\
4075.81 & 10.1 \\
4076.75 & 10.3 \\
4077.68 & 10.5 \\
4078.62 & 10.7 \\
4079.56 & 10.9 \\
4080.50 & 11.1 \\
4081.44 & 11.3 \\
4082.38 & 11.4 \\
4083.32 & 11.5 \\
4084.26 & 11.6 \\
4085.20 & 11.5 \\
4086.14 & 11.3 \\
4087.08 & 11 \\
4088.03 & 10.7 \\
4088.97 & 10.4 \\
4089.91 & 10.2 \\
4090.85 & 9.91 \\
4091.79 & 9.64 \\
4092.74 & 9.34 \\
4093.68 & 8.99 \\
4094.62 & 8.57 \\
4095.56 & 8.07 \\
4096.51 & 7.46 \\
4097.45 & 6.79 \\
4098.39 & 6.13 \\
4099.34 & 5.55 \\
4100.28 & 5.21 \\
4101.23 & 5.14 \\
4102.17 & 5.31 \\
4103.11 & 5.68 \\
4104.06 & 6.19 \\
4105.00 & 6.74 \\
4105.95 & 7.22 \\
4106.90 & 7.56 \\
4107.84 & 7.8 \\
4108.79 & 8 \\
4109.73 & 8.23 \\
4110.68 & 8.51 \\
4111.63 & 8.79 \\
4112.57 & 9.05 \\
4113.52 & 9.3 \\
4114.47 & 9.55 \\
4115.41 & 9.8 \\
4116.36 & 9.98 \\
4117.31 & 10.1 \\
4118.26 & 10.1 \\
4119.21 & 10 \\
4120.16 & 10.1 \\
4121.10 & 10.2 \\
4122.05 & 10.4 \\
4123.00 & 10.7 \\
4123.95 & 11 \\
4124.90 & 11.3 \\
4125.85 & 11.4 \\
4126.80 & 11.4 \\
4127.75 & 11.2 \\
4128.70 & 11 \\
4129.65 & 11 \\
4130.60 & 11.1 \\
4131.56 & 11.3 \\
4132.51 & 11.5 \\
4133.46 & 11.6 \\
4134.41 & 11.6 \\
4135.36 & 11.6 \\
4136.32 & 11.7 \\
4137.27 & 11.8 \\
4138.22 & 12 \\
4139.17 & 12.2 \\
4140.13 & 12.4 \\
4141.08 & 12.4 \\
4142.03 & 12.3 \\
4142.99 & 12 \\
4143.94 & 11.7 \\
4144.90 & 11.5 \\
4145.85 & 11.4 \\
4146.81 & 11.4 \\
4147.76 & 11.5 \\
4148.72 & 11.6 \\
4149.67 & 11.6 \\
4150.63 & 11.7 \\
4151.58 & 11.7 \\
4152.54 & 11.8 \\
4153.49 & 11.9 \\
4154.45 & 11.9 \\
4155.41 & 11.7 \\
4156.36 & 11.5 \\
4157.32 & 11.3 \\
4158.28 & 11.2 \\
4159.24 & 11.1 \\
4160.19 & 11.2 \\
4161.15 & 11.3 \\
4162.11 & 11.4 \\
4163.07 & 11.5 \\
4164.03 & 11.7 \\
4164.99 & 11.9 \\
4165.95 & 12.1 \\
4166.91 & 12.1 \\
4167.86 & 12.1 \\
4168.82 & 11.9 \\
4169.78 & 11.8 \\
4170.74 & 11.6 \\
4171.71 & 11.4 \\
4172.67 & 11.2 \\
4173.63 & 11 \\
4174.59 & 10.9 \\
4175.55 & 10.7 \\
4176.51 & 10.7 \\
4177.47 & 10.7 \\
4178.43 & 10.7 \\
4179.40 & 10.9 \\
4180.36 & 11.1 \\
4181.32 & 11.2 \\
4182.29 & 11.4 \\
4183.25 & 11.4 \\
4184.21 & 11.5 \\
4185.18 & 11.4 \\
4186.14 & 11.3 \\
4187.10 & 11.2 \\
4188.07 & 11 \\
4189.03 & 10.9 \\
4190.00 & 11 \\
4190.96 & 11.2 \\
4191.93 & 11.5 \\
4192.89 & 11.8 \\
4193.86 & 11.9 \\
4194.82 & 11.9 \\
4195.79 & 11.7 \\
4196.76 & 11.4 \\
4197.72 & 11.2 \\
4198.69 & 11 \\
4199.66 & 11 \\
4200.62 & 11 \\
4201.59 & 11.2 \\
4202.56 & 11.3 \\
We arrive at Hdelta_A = 9.22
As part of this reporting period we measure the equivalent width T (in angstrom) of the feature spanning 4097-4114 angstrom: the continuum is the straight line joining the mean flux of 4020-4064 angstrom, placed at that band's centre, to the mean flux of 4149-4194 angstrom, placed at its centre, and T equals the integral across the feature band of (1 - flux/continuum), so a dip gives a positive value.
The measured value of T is 6.6 angstrom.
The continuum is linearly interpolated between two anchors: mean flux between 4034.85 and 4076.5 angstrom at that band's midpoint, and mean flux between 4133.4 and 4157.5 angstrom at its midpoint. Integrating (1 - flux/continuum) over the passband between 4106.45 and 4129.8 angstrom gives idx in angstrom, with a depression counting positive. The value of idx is 3.6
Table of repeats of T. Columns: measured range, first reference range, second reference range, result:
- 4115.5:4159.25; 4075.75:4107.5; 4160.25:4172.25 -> -2.9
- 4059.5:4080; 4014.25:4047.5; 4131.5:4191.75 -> 1.1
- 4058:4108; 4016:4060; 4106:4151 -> 6.6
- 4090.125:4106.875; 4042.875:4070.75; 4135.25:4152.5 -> 6.3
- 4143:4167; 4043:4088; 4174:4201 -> -0.8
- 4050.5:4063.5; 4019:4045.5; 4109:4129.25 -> -0.4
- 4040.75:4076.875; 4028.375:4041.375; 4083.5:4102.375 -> -3.2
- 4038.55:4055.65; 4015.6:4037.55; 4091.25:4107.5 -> -2.6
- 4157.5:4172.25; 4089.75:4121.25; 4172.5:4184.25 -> -1.6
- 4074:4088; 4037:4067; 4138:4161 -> 0.9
